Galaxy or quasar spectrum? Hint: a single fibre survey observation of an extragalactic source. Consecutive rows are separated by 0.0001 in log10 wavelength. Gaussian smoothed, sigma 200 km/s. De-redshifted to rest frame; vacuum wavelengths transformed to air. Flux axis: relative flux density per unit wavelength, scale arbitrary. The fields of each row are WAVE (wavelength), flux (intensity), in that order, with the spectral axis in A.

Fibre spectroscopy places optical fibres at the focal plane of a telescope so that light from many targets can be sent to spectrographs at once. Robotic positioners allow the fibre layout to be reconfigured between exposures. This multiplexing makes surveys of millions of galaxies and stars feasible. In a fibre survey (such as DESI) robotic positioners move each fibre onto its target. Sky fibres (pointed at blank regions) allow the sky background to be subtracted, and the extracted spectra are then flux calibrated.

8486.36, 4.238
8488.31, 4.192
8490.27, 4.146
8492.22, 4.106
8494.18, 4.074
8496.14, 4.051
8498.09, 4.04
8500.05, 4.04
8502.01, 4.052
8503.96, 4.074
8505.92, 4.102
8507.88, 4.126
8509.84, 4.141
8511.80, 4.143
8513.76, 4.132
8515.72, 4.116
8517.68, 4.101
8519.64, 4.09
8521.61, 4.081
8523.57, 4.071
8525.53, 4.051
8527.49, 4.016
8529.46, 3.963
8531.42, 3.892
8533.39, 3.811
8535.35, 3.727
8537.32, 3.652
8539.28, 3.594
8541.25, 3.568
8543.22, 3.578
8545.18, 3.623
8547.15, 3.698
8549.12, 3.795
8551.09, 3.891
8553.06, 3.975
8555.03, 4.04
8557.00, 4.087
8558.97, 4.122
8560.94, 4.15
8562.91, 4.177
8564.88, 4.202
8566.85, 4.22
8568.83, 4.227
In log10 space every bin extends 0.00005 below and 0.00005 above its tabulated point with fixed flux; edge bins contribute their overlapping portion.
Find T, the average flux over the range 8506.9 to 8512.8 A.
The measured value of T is 4.14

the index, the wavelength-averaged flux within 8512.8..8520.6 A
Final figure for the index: 4.11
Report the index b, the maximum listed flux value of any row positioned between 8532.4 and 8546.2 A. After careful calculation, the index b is 3.811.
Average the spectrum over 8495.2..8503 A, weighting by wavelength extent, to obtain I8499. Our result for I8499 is 4.05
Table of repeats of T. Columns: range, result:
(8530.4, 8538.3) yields 3.77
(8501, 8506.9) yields 4.08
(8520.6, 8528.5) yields 4.05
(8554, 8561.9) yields 4.1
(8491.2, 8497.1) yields 4.08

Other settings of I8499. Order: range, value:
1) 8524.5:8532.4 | 3.98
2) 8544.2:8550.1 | 3.71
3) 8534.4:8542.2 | 3.63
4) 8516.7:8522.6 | 4.09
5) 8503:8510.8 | 4.11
